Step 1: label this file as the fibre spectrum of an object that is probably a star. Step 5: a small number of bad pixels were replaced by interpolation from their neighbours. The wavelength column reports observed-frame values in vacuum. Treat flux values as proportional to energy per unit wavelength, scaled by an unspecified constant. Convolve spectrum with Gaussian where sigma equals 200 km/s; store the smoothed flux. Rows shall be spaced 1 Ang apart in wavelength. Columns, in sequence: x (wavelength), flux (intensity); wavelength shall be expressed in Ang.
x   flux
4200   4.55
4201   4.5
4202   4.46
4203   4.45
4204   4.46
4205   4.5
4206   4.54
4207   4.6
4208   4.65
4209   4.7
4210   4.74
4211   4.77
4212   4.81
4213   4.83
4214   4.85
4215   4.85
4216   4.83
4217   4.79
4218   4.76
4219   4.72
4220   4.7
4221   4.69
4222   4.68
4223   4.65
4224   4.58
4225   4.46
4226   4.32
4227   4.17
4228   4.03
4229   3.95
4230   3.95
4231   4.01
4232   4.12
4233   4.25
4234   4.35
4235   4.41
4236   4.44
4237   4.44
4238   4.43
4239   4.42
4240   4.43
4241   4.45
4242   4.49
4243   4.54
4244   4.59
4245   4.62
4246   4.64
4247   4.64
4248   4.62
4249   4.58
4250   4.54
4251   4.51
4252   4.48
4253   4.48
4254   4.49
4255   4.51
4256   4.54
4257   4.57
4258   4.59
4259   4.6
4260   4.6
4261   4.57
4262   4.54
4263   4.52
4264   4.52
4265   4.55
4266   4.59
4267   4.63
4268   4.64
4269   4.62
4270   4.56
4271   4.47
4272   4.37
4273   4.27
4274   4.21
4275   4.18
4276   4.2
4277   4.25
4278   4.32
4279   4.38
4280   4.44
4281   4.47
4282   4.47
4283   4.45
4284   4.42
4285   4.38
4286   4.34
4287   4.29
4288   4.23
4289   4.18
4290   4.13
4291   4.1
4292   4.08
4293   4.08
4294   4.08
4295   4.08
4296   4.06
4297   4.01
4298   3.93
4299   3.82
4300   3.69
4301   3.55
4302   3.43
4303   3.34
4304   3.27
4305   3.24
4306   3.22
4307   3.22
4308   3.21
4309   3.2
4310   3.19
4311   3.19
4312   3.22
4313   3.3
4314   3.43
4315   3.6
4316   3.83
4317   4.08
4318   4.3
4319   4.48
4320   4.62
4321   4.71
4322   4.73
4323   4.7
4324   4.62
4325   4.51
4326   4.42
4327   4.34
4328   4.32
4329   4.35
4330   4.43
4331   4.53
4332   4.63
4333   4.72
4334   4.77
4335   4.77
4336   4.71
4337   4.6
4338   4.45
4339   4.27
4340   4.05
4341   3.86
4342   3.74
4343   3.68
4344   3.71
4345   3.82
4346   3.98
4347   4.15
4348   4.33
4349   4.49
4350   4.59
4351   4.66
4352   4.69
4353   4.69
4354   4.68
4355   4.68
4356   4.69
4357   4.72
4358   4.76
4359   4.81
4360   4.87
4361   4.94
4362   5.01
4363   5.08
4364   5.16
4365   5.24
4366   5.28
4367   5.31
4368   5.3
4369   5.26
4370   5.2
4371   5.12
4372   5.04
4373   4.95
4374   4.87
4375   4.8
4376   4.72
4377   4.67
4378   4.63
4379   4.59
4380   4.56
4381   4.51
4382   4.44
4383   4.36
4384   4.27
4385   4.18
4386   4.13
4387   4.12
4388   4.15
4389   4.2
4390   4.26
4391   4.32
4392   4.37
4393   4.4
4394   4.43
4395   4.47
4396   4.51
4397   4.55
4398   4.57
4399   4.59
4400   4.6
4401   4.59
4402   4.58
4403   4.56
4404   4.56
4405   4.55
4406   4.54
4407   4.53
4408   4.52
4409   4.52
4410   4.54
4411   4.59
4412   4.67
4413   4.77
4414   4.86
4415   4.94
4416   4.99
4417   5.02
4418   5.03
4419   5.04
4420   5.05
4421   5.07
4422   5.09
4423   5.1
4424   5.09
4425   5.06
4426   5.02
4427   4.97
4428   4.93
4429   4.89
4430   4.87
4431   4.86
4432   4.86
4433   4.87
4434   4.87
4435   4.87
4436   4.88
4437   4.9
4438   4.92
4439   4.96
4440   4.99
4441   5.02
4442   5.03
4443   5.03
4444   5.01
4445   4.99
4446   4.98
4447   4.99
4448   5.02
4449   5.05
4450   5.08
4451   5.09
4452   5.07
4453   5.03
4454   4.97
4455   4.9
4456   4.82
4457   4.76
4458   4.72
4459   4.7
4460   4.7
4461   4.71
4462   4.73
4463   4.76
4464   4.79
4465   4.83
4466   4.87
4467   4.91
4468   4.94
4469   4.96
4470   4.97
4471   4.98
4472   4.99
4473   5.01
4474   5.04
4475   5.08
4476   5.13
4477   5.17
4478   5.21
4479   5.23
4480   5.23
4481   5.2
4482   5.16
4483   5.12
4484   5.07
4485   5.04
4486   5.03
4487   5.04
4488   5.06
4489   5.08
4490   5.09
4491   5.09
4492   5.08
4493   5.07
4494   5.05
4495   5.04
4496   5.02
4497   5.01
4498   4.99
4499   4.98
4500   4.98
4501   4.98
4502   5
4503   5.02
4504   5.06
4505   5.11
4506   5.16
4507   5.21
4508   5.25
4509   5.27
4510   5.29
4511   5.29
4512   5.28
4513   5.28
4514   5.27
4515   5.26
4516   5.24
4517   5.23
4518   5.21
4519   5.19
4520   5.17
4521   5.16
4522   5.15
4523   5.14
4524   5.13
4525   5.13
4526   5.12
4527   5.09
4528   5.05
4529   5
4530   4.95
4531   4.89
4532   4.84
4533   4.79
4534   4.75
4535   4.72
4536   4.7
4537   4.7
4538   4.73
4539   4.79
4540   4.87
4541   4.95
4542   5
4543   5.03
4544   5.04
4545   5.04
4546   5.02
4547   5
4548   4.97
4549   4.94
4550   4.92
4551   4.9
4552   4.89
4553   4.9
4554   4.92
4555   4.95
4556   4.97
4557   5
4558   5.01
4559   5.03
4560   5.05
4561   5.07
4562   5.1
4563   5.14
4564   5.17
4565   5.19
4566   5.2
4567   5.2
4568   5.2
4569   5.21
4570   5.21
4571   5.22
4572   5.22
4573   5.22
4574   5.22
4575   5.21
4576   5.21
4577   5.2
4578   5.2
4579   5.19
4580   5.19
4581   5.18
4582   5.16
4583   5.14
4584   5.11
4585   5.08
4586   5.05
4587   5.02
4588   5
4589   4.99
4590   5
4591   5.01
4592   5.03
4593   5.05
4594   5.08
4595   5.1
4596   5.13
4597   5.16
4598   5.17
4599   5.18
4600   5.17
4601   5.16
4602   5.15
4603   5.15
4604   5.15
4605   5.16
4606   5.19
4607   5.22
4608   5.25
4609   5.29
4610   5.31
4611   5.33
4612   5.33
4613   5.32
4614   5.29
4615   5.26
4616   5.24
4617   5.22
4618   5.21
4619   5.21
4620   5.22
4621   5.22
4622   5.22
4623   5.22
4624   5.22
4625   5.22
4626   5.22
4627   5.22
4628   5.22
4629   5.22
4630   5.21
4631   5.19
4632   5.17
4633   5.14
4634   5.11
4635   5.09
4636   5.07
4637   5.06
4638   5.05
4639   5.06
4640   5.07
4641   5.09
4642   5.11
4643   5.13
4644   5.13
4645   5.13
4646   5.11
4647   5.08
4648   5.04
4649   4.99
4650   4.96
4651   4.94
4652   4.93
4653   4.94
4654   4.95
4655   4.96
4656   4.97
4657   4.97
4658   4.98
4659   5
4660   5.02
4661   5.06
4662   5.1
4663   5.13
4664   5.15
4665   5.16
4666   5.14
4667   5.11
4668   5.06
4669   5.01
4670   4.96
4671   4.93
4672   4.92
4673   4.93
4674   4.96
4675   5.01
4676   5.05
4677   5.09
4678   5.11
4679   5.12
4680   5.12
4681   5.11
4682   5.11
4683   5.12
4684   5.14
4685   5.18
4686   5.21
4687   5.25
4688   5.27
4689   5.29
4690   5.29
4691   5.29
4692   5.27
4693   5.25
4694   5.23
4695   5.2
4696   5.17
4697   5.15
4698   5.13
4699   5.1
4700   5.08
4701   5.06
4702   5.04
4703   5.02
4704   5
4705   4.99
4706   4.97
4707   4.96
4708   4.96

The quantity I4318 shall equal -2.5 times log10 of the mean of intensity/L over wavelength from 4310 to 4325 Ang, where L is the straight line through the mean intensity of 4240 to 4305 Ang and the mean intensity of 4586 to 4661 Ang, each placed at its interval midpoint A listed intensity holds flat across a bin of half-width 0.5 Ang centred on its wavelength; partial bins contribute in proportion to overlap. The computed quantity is 0.10 mag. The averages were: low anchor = 4.32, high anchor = 5.13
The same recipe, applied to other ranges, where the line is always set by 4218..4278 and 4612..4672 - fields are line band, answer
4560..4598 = -0.03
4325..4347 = 0.08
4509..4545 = -0.03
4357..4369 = -0.09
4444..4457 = -0.04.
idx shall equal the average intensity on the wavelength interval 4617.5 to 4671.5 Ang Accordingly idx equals 5.09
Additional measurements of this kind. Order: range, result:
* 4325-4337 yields 4.55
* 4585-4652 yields 5.14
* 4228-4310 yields 4.24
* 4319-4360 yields 4.46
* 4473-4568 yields 5.06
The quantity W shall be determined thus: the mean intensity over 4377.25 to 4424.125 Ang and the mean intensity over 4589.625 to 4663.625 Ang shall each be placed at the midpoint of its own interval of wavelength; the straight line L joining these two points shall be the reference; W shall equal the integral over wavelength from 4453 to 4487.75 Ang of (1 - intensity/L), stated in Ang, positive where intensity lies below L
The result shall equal -1.51 Ang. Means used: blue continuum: 4.59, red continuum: 5.13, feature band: 4.97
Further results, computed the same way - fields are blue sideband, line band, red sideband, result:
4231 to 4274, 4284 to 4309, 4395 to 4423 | 4.0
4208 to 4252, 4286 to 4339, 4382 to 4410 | 5.1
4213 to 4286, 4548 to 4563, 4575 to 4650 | 0.2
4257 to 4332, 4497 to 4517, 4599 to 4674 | -1.7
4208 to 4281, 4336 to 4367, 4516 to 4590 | 1.0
